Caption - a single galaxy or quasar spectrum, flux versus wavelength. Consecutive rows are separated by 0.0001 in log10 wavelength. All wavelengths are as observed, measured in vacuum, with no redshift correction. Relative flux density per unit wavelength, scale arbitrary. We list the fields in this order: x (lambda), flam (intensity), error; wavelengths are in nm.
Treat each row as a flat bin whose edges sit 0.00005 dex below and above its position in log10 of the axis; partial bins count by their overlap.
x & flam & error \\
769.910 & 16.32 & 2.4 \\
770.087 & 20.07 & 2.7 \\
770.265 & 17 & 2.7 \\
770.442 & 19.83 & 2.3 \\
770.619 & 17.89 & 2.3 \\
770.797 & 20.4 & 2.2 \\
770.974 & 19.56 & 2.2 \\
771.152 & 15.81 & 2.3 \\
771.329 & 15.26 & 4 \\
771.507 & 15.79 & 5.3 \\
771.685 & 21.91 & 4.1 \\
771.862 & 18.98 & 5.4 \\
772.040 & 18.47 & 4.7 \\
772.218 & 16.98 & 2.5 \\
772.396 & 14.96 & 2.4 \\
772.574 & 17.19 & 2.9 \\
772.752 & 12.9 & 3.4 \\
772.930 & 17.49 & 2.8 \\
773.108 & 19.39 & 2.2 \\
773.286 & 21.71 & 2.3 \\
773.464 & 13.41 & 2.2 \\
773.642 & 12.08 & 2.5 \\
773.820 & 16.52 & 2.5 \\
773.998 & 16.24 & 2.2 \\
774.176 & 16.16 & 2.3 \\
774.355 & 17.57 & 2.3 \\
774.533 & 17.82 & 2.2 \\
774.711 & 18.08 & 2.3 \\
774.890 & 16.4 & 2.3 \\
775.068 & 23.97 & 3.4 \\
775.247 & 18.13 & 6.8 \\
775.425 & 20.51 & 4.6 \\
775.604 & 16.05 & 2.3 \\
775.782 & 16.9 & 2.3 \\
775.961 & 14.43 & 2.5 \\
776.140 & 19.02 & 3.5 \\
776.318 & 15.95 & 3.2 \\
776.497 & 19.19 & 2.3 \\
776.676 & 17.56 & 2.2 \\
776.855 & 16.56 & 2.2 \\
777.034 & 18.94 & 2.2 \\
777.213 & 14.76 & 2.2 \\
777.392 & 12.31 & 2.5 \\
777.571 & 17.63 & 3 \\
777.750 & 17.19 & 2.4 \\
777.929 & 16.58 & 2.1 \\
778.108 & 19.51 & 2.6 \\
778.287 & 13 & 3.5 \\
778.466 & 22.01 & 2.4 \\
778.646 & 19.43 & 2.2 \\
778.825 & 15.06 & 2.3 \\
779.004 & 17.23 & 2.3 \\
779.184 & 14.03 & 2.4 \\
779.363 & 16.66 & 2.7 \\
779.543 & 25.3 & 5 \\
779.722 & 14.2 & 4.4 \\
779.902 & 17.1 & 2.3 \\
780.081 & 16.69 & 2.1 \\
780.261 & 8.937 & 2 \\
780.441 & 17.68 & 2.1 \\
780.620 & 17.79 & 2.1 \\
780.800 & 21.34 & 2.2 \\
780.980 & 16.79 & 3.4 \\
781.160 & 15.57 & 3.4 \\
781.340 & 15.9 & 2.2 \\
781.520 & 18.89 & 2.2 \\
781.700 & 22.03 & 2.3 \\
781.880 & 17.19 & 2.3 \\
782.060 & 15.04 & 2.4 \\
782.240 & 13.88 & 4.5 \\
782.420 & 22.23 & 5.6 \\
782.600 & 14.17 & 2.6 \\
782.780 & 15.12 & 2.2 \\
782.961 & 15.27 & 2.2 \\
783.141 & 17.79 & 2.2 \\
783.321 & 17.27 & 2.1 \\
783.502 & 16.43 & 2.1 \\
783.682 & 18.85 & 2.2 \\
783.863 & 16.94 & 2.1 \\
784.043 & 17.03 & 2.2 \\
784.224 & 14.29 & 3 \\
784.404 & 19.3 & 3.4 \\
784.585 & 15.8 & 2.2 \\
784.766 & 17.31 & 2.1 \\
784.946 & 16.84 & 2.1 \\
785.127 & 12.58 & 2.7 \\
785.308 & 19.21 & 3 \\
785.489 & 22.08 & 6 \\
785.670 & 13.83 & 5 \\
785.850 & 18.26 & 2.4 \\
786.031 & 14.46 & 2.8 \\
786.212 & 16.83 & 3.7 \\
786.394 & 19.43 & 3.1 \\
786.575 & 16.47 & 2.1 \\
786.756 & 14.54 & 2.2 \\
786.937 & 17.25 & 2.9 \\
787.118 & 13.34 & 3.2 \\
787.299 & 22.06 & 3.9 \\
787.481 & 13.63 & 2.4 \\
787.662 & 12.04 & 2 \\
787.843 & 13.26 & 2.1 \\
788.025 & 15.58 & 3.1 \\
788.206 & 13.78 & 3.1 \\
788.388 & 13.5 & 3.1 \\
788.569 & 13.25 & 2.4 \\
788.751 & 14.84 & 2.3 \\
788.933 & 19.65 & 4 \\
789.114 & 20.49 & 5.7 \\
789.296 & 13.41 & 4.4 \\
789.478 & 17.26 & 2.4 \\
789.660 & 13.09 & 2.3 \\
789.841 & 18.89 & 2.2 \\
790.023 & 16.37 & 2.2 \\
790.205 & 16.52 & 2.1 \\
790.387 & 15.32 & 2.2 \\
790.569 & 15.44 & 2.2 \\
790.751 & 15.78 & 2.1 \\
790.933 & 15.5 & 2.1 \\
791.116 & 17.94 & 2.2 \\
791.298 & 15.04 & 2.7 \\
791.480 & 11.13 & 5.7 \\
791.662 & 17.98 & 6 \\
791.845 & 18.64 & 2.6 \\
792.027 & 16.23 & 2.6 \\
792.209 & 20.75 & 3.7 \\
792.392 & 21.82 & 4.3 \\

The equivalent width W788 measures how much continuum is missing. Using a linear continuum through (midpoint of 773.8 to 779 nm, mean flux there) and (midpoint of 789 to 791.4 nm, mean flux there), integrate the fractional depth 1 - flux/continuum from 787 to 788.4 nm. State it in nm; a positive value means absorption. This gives 0.144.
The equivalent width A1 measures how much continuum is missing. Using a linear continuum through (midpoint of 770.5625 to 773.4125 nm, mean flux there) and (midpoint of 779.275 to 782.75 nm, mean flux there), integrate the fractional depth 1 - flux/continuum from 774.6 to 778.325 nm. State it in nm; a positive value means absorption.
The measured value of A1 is 0.03 nm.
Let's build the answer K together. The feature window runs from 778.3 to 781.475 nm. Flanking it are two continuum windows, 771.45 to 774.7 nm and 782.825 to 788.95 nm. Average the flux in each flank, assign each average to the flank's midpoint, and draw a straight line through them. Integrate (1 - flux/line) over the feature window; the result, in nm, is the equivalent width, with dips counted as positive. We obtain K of -0.09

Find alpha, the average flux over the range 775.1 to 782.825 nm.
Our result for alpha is 17.1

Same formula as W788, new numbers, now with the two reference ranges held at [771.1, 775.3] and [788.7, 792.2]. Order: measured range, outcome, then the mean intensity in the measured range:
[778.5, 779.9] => -0.053 nm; 17.6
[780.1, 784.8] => -0.023 nm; 16.9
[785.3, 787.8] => 0.011 nm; 16.5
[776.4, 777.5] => 0.031 nm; 16.6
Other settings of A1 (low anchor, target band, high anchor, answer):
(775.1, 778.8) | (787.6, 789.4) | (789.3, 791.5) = 0.104 nm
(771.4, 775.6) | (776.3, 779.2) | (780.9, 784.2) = 0.043 nm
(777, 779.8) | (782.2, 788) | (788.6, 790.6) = 0.064 nm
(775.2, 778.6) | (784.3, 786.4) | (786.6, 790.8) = -0.127 nm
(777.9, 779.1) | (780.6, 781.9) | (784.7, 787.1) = -0.075 nm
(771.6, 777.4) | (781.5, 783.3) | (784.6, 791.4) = -0.056 nm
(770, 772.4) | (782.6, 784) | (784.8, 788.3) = -0.010 nm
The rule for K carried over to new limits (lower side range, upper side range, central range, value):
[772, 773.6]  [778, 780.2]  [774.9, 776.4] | -0.09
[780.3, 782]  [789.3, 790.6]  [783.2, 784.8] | 0.02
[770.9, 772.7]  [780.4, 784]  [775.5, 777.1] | 0.01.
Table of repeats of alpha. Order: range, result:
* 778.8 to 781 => 16.9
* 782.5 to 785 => 16.6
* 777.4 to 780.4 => 16.8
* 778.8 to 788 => 16.7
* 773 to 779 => 17.3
